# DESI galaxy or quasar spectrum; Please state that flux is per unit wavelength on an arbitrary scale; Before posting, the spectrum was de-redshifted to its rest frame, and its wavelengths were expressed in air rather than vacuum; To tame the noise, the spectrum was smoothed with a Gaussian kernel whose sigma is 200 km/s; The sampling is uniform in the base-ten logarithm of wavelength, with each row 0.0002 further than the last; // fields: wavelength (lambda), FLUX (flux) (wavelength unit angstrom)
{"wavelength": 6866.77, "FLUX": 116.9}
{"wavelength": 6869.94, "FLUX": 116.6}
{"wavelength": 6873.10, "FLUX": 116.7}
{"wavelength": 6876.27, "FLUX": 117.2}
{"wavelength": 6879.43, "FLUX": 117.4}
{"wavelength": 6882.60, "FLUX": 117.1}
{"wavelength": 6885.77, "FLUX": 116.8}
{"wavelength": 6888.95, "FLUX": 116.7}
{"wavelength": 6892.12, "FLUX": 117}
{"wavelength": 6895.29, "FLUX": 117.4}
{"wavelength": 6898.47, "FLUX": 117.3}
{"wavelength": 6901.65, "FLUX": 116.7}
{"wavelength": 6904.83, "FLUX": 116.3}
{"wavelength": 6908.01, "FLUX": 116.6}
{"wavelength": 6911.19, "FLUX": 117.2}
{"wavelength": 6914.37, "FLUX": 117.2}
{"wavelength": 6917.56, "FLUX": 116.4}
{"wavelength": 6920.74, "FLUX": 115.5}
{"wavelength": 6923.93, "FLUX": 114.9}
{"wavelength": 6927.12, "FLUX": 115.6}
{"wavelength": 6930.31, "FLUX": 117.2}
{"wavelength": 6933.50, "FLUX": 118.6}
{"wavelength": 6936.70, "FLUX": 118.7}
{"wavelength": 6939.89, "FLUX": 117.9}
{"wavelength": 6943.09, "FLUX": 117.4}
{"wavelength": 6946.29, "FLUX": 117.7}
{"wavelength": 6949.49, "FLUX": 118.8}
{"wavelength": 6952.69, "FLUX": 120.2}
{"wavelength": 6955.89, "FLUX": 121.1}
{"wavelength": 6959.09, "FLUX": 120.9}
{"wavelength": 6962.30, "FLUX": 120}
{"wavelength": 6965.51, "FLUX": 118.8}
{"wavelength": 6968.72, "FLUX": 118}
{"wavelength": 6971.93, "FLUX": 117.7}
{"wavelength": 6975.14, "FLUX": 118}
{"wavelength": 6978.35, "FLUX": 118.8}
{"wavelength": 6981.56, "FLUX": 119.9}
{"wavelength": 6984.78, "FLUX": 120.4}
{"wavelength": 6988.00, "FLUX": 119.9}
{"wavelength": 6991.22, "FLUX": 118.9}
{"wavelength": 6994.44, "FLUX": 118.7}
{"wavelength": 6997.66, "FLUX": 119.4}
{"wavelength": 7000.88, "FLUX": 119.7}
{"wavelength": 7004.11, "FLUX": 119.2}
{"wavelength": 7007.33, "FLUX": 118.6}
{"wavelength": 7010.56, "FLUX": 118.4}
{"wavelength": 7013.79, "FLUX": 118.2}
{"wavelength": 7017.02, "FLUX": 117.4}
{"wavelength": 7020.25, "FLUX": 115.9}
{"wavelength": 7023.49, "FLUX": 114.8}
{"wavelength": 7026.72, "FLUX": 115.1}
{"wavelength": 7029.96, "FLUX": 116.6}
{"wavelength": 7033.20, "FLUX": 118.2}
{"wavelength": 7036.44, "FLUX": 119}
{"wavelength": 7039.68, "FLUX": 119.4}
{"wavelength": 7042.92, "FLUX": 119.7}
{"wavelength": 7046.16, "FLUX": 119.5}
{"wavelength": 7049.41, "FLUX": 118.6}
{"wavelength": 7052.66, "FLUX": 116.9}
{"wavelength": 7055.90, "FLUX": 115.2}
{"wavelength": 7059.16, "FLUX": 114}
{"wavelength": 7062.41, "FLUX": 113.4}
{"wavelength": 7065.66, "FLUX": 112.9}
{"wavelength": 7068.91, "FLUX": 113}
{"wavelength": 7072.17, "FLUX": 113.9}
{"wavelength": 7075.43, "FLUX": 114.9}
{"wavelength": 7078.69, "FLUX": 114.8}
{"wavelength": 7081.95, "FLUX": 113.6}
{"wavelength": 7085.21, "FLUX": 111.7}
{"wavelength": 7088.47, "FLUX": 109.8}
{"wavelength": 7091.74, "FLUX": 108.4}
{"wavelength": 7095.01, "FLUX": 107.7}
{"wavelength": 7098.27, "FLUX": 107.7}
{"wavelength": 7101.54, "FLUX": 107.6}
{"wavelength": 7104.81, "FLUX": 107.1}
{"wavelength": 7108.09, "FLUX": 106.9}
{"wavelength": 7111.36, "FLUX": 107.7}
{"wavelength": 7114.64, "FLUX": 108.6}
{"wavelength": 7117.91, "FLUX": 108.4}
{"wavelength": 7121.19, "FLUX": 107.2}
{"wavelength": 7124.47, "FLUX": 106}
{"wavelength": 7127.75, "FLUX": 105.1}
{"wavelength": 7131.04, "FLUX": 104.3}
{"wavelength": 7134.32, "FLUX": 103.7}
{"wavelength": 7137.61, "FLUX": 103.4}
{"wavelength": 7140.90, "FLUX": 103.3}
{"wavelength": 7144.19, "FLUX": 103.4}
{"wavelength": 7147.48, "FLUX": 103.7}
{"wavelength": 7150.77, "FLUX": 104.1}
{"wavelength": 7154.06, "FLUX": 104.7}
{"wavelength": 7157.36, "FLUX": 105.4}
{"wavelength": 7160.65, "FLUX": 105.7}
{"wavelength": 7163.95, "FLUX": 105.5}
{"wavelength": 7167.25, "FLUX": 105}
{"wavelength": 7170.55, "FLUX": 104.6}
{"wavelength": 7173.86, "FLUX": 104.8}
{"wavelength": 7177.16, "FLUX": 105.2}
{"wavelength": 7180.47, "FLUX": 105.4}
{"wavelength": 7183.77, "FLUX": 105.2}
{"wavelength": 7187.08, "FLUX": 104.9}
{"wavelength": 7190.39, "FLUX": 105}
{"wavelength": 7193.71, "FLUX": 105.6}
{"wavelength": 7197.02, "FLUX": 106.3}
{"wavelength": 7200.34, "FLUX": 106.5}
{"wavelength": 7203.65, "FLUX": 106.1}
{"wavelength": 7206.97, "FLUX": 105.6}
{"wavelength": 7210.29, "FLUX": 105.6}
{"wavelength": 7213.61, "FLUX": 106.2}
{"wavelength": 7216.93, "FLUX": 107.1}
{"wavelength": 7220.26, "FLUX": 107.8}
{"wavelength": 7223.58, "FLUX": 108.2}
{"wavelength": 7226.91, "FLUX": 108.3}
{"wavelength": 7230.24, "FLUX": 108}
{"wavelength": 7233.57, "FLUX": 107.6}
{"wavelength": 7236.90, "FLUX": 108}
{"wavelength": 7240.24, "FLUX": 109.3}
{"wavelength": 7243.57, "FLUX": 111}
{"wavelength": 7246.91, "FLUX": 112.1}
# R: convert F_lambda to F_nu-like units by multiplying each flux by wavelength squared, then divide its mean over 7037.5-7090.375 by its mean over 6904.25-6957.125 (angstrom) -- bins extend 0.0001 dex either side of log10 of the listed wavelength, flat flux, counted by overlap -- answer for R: 1.02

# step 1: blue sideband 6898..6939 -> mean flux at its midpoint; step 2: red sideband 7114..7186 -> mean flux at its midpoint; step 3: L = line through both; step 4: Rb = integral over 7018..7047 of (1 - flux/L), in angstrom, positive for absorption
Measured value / -1.7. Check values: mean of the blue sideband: 117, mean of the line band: 118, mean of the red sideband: 105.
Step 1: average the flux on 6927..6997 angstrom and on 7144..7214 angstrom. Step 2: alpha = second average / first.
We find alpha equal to 0.9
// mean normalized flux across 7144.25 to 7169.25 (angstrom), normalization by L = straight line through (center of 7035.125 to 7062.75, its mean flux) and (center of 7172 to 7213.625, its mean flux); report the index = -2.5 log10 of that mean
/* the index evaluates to 0.04 mag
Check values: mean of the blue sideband 117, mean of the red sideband 106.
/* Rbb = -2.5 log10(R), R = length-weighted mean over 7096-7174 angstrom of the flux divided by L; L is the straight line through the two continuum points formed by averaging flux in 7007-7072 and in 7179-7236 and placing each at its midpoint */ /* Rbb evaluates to 0.05 mag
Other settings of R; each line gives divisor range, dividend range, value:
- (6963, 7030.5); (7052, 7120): 0.96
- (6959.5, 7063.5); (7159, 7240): 0.95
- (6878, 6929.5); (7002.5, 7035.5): 1.04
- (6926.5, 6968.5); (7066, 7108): 0.97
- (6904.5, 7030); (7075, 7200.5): 0.95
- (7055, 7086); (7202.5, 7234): 0.98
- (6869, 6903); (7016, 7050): 1.05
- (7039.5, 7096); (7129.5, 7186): 0.94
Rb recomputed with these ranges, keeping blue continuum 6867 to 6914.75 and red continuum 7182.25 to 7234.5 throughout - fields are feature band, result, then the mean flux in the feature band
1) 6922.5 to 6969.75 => -1.4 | 118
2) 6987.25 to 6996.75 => -0.5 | 119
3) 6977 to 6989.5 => -0.6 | 120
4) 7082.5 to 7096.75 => 0.1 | 110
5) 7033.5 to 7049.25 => -1.0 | 119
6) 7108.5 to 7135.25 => 0.7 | 106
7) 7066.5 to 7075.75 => -0.2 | 114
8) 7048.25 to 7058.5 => -0.5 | 117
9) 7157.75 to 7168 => 0.2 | 105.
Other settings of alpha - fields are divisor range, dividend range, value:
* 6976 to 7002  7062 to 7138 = 0.91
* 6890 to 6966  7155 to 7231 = 0.90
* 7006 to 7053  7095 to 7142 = 0.90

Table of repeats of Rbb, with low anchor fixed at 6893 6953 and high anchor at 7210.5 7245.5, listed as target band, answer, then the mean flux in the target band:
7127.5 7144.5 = 0.07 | 104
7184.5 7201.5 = 0.04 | 106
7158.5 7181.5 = 0.05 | 105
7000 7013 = -0.04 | 119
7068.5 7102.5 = 0.01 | 111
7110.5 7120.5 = 0.03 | 108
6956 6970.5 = -0.03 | 120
